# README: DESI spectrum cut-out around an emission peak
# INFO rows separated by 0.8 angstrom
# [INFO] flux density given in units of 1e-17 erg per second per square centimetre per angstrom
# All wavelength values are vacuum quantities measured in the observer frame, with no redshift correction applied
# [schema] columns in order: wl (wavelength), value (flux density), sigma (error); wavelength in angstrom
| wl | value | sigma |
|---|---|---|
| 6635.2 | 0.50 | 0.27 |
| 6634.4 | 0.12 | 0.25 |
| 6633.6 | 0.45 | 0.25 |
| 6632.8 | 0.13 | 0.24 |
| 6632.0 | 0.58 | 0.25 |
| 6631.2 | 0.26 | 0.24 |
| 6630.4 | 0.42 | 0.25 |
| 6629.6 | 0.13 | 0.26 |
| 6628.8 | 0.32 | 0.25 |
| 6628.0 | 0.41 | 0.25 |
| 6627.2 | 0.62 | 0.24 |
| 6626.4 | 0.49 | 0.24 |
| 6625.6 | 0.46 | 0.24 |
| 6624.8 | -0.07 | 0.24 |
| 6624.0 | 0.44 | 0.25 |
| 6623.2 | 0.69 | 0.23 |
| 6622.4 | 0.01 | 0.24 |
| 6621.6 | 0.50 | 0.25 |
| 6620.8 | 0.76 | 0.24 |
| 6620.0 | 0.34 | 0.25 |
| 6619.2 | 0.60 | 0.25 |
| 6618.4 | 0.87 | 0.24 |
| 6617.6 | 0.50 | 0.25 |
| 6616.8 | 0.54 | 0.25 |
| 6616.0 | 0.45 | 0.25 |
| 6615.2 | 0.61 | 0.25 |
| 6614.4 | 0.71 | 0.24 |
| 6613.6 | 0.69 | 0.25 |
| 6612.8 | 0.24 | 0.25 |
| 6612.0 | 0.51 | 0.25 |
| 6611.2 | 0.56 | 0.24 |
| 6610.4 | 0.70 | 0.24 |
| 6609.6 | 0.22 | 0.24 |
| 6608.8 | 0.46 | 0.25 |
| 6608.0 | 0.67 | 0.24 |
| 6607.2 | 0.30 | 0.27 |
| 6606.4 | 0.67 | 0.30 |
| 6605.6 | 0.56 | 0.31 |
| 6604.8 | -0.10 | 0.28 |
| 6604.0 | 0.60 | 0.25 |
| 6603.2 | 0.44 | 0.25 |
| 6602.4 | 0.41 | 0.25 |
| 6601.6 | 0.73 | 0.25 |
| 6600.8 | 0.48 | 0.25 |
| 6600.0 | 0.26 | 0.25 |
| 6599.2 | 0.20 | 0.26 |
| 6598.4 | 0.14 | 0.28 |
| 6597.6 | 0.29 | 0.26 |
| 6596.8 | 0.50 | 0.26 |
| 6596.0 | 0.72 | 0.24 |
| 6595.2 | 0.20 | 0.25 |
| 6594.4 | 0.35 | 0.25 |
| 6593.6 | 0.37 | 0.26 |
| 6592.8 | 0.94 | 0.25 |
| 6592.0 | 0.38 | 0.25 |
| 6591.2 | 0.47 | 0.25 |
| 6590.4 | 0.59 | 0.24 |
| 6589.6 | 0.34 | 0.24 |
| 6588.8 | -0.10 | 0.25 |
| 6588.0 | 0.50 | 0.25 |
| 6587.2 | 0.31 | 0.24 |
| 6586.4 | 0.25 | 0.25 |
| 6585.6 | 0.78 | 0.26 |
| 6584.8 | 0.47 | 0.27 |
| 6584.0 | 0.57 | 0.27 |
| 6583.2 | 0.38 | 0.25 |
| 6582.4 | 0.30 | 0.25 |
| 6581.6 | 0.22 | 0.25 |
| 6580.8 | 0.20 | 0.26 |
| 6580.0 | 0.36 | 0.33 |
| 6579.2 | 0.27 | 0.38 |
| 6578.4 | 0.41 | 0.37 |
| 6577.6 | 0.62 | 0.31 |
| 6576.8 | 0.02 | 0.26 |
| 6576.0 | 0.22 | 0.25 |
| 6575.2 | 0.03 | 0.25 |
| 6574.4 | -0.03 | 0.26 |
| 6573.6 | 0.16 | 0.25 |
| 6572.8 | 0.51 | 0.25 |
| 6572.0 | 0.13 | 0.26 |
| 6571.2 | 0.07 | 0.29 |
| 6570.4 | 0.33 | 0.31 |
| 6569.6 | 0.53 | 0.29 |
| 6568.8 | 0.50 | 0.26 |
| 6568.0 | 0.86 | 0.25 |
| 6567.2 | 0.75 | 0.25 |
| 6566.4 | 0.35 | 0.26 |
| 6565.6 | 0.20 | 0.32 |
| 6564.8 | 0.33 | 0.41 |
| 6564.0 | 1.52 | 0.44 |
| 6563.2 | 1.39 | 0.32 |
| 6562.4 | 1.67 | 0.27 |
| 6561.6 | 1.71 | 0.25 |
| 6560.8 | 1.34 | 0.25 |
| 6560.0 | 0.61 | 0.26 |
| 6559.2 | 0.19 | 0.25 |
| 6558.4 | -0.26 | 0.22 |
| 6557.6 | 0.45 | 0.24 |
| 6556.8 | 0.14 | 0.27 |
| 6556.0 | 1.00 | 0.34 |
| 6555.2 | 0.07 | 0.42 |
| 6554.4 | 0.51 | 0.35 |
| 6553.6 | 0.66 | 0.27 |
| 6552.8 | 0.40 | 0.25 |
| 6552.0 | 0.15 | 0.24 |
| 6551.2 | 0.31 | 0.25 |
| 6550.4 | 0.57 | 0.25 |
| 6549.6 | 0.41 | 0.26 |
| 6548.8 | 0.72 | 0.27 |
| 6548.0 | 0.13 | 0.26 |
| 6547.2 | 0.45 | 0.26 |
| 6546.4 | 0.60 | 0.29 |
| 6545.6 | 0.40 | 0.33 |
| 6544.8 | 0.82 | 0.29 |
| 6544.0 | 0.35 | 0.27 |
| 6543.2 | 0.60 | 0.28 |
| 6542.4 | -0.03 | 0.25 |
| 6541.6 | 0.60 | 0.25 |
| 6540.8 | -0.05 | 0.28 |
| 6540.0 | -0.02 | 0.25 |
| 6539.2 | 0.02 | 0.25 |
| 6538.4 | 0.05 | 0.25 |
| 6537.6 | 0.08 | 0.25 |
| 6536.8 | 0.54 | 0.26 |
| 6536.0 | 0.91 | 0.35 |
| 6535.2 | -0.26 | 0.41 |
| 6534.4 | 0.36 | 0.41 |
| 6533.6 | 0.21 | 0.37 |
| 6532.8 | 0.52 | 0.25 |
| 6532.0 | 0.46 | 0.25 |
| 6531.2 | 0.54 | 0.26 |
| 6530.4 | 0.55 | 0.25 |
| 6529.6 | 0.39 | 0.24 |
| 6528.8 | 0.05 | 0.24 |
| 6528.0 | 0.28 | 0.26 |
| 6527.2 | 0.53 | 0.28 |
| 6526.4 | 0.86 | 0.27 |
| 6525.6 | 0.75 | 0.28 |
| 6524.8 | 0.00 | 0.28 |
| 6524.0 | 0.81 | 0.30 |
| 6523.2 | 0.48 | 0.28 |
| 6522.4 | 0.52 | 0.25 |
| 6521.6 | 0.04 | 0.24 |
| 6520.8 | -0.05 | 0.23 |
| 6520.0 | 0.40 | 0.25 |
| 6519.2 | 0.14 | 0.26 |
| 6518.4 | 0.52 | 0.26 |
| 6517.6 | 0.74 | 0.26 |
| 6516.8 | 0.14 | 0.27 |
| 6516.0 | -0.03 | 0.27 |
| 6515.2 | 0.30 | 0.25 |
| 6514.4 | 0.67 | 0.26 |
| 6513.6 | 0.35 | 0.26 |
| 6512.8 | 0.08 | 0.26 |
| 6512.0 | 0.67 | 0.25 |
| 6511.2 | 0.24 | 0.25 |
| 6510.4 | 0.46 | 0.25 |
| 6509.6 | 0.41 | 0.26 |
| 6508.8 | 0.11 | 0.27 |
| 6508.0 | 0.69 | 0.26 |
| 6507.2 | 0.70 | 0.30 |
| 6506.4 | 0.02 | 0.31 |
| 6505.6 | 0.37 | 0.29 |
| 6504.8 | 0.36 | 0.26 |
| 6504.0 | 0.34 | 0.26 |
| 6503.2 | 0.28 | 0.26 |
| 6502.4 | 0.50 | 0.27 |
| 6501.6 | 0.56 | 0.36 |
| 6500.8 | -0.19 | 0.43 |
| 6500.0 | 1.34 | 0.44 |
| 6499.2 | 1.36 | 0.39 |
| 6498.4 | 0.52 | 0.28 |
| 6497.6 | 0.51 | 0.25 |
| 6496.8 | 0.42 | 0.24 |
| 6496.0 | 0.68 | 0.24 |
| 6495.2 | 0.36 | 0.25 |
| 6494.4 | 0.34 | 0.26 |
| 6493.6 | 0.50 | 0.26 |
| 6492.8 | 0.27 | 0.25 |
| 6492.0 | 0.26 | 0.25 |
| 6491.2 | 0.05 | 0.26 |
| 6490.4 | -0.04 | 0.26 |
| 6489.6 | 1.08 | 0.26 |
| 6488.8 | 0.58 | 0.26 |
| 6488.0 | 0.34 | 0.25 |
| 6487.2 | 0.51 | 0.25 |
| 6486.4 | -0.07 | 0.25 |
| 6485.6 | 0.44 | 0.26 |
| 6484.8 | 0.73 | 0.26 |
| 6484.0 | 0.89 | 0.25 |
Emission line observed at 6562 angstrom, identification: [O III]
